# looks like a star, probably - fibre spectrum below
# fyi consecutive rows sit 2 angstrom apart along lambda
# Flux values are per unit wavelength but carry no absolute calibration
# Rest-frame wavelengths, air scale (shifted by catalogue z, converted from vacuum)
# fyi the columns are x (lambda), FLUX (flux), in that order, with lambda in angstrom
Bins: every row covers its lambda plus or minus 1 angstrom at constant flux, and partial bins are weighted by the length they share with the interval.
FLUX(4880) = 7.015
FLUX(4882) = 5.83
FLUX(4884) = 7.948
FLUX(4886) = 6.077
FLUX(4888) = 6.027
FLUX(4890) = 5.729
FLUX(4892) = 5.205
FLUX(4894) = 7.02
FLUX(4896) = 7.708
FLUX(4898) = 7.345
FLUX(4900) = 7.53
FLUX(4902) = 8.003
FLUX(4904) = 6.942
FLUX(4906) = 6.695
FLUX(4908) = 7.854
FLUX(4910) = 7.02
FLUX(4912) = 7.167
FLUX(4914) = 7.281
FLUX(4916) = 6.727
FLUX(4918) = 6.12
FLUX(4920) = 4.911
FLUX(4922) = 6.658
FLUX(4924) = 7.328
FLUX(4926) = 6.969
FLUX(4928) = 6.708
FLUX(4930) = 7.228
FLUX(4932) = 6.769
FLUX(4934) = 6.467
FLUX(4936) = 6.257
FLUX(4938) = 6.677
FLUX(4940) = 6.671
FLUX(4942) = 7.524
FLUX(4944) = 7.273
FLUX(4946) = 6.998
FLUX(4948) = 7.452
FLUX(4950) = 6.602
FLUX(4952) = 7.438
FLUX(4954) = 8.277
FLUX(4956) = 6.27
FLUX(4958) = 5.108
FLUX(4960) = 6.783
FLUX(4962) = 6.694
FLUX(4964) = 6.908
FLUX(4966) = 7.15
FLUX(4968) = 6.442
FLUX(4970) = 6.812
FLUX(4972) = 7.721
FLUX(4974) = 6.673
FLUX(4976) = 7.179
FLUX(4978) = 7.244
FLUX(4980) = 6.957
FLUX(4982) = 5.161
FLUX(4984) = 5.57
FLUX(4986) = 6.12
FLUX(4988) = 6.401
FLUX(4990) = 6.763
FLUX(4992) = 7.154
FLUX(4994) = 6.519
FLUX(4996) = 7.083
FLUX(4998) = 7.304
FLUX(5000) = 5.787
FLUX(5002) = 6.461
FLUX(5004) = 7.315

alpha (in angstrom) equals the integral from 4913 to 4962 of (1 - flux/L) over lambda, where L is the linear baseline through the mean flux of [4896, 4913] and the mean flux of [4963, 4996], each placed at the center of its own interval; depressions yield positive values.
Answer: 2.0 angstrom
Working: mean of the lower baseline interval 7.34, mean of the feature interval 6.77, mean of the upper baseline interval 6.69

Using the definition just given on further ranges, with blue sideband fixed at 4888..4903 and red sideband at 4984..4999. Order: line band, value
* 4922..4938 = 0.02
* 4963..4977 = -0.54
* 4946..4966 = -0.31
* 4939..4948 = -0.50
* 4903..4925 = 0.15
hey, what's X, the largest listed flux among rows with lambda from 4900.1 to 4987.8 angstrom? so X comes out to 8.277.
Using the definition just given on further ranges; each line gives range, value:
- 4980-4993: 7.154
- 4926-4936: 7.228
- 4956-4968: 7.15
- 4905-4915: 7.854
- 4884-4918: 8.003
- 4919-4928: 7.328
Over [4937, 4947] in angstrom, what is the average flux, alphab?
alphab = 7.03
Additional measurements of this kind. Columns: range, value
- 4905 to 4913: 7.18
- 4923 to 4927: 7.15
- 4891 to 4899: 6.82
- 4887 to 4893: 5.65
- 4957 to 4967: 6.53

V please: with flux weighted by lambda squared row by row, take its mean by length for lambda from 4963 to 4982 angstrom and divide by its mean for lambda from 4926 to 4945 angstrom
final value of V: 1.02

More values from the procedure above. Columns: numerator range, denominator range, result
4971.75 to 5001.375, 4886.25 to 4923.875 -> 1.01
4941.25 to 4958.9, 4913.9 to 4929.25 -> 1.08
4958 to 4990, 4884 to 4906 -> 1.00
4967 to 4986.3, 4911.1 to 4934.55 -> 1.01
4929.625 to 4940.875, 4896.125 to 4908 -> 0.91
